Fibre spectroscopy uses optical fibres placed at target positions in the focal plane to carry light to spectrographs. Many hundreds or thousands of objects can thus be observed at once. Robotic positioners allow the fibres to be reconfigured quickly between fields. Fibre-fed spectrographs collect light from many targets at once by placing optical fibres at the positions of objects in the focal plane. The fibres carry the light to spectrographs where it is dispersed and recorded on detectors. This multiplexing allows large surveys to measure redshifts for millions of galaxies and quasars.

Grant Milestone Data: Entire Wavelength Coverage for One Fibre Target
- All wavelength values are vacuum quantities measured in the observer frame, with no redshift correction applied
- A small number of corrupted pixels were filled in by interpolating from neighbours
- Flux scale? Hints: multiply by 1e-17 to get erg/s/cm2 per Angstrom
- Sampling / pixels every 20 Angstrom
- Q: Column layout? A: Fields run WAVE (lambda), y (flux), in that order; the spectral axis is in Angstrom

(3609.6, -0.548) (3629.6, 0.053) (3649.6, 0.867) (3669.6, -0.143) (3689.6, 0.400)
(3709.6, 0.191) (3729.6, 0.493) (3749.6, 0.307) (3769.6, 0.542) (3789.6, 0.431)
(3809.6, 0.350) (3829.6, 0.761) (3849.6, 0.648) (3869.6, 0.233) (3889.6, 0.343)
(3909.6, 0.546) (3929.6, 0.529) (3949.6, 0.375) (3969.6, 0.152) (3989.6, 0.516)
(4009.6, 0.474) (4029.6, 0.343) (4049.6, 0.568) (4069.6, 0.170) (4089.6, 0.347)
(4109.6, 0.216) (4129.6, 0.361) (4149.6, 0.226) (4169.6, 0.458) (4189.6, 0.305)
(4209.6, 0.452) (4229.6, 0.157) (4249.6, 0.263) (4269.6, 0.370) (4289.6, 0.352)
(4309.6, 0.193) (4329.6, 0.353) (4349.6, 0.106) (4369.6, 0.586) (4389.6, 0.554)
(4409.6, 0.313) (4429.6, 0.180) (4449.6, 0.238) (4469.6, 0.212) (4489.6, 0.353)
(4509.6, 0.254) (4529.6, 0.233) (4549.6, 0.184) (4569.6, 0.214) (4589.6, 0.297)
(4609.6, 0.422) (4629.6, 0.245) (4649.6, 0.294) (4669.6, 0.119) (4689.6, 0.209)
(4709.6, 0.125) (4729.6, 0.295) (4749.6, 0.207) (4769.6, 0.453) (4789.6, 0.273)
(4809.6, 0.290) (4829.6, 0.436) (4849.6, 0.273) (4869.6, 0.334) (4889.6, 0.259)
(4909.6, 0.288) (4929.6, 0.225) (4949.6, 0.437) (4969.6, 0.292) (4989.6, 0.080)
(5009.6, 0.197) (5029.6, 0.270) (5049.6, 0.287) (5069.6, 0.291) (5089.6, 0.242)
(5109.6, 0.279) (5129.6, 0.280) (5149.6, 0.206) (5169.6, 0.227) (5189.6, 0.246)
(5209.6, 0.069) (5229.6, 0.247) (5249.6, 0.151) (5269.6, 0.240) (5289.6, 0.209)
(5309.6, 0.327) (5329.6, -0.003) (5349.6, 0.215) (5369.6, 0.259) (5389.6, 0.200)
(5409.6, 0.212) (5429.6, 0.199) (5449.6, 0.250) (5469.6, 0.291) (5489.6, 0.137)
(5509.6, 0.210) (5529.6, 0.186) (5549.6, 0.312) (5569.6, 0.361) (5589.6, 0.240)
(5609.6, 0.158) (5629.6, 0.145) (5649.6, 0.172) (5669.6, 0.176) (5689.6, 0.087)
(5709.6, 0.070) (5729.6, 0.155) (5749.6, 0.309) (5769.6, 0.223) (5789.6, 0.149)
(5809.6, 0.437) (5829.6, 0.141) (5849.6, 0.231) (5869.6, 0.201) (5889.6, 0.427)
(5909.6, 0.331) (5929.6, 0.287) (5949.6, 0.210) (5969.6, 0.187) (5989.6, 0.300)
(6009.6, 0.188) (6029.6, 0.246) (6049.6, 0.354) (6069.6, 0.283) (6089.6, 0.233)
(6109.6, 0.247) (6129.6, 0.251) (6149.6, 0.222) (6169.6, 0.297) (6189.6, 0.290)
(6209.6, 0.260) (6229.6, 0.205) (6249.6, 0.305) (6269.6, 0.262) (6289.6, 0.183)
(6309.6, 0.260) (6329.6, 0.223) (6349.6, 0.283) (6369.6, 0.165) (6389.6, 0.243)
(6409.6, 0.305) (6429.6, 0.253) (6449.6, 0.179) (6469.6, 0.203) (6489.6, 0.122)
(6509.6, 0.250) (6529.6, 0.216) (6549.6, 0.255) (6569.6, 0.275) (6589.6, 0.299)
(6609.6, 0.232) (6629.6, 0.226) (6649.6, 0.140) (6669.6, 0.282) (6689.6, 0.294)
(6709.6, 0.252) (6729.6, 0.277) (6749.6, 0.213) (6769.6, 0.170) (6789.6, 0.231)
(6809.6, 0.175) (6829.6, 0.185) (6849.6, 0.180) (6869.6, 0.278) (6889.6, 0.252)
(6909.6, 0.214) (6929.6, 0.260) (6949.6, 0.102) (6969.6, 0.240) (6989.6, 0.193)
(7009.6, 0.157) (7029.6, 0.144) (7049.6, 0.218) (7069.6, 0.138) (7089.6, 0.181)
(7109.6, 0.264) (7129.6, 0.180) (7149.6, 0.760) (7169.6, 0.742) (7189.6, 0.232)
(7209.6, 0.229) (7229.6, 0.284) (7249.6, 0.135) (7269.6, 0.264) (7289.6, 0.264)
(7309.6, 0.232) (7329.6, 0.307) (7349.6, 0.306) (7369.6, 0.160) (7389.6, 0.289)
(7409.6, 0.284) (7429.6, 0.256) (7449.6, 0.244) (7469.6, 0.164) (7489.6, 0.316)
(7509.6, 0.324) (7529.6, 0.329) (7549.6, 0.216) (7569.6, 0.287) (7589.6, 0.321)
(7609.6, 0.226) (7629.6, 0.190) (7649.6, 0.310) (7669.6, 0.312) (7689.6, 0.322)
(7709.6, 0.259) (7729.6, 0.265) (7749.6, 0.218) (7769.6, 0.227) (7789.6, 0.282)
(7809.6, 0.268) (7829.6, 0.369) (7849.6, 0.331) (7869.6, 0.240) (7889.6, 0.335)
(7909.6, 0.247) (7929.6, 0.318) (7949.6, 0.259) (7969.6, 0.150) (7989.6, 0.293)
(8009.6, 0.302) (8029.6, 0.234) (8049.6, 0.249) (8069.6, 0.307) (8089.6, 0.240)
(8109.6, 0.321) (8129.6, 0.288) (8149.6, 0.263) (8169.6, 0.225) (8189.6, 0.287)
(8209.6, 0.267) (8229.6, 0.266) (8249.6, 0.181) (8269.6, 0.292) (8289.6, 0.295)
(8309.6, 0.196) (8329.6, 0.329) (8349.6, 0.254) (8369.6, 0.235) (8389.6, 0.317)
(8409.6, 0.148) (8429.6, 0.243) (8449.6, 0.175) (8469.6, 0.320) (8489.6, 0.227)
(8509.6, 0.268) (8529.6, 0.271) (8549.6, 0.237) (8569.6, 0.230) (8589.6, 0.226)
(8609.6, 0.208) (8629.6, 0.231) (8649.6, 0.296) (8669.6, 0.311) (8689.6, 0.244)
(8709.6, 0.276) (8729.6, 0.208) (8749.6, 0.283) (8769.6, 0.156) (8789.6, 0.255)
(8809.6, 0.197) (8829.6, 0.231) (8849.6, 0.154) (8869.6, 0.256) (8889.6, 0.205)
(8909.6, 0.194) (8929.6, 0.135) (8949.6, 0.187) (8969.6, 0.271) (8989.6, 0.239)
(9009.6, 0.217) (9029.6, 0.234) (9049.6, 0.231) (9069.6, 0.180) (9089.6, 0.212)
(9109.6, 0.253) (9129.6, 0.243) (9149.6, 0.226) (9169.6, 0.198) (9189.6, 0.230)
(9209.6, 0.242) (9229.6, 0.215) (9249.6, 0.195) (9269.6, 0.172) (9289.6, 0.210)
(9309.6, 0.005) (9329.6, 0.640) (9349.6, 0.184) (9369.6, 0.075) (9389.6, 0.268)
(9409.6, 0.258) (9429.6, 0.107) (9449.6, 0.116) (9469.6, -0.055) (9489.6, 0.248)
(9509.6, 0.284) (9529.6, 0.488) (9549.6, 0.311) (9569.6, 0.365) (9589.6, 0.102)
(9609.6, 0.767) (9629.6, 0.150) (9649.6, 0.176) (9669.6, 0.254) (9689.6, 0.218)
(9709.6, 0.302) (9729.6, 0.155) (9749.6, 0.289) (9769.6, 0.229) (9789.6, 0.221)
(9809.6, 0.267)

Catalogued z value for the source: 0.92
